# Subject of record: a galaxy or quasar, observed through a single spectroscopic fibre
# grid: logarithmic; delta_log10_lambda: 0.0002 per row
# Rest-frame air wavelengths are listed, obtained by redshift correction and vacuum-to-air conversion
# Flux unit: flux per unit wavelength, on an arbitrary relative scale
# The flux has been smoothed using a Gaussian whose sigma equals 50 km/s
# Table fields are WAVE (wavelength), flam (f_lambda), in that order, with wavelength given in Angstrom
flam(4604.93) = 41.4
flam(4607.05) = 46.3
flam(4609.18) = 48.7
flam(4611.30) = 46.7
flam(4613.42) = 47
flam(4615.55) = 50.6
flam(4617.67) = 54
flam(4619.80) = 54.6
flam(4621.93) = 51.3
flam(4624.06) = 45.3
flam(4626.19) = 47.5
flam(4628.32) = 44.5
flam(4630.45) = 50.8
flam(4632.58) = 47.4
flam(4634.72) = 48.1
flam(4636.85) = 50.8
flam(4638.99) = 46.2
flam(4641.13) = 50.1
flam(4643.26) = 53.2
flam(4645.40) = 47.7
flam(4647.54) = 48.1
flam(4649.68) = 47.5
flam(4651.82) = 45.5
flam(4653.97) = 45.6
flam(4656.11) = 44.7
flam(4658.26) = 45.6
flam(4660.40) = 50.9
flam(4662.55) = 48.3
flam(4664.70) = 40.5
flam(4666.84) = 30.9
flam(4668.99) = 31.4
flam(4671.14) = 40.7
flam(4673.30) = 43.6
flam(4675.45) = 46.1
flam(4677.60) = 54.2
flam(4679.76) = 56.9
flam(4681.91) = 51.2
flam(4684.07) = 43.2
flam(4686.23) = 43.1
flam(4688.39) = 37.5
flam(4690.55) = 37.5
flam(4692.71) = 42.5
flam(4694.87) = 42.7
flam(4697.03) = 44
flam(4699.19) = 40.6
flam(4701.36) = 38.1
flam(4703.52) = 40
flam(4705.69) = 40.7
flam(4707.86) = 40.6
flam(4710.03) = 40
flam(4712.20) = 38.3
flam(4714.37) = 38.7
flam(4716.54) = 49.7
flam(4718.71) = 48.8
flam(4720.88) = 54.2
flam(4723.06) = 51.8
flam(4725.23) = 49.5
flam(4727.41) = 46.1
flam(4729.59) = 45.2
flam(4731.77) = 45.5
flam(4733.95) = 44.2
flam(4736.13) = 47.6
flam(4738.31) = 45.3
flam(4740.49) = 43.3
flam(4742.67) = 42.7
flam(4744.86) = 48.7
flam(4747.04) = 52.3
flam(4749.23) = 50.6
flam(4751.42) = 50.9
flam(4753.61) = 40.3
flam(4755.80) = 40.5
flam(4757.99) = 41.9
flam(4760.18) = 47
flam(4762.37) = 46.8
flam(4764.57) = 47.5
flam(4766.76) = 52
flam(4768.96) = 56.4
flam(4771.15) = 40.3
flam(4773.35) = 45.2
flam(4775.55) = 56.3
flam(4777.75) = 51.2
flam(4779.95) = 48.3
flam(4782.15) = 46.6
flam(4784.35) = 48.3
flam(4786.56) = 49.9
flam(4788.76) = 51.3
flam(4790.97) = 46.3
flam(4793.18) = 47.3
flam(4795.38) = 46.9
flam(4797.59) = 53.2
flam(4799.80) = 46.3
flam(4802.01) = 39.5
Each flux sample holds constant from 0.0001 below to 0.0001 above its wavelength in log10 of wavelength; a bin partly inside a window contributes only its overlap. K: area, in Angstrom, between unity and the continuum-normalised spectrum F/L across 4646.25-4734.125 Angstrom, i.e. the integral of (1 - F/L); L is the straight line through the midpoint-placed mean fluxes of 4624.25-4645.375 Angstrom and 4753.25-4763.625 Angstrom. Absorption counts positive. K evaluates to 3.9 Angstrom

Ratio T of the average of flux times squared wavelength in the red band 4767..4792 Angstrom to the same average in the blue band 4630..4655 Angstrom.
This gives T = 1.08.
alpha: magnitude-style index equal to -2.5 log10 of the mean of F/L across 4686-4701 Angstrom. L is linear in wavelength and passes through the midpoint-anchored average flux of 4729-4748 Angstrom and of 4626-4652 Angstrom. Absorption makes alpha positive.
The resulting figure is 0.15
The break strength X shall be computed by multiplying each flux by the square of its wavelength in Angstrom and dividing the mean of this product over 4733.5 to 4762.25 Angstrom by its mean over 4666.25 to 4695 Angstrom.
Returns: 1.09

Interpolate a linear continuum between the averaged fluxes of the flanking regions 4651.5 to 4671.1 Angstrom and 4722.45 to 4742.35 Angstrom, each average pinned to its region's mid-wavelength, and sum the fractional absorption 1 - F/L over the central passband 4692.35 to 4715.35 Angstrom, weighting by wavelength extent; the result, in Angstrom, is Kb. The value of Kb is 2.1 Angstrom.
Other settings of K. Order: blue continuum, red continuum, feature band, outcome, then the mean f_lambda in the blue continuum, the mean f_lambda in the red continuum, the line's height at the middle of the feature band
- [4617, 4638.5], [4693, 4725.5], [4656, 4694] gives 1.8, 49.2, 43.7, 46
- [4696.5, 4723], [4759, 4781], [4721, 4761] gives -0.3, 43.1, 49.1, 46.2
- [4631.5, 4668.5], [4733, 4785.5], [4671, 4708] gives 2.4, 46.3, 47.3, 46.6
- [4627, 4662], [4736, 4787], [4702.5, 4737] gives 1.9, 47.9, 47.5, 47.6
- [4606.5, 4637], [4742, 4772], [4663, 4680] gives 2.0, 48.9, 47.1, 48.2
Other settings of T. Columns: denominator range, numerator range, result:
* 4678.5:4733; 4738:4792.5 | 1.10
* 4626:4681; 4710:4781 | 1.05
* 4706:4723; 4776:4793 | 1.13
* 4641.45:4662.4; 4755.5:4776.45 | 1.05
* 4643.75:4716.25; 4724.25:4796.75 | 1.13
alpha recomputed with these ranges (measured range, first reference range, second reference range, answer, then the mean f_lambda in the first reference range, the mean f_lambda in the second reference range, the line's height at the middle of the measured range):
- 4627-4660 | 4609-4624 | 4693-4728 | 0.01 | 50.2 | 43.9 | 48.4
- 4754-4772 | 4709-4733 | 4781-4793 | 0.03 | 46.2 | 48.4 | 47.6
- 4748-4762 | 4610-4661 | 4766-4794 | 0.09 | 48.5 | 49.2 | 49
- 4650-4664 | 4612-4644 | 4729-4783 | 0.05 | 49.4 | 47.1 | 48.8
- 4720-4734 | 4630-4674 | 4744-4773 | -0.03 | 45.5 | 47.3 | 46.7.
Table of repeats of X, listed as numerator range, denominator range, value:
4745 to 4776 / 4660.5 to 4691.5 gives 1.13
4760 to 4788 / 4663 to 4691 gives 1.19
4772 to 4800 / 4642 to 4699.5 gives 1.15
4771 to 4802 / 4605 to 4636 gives 1.07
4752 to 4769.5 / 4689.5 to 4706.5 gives 1.17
